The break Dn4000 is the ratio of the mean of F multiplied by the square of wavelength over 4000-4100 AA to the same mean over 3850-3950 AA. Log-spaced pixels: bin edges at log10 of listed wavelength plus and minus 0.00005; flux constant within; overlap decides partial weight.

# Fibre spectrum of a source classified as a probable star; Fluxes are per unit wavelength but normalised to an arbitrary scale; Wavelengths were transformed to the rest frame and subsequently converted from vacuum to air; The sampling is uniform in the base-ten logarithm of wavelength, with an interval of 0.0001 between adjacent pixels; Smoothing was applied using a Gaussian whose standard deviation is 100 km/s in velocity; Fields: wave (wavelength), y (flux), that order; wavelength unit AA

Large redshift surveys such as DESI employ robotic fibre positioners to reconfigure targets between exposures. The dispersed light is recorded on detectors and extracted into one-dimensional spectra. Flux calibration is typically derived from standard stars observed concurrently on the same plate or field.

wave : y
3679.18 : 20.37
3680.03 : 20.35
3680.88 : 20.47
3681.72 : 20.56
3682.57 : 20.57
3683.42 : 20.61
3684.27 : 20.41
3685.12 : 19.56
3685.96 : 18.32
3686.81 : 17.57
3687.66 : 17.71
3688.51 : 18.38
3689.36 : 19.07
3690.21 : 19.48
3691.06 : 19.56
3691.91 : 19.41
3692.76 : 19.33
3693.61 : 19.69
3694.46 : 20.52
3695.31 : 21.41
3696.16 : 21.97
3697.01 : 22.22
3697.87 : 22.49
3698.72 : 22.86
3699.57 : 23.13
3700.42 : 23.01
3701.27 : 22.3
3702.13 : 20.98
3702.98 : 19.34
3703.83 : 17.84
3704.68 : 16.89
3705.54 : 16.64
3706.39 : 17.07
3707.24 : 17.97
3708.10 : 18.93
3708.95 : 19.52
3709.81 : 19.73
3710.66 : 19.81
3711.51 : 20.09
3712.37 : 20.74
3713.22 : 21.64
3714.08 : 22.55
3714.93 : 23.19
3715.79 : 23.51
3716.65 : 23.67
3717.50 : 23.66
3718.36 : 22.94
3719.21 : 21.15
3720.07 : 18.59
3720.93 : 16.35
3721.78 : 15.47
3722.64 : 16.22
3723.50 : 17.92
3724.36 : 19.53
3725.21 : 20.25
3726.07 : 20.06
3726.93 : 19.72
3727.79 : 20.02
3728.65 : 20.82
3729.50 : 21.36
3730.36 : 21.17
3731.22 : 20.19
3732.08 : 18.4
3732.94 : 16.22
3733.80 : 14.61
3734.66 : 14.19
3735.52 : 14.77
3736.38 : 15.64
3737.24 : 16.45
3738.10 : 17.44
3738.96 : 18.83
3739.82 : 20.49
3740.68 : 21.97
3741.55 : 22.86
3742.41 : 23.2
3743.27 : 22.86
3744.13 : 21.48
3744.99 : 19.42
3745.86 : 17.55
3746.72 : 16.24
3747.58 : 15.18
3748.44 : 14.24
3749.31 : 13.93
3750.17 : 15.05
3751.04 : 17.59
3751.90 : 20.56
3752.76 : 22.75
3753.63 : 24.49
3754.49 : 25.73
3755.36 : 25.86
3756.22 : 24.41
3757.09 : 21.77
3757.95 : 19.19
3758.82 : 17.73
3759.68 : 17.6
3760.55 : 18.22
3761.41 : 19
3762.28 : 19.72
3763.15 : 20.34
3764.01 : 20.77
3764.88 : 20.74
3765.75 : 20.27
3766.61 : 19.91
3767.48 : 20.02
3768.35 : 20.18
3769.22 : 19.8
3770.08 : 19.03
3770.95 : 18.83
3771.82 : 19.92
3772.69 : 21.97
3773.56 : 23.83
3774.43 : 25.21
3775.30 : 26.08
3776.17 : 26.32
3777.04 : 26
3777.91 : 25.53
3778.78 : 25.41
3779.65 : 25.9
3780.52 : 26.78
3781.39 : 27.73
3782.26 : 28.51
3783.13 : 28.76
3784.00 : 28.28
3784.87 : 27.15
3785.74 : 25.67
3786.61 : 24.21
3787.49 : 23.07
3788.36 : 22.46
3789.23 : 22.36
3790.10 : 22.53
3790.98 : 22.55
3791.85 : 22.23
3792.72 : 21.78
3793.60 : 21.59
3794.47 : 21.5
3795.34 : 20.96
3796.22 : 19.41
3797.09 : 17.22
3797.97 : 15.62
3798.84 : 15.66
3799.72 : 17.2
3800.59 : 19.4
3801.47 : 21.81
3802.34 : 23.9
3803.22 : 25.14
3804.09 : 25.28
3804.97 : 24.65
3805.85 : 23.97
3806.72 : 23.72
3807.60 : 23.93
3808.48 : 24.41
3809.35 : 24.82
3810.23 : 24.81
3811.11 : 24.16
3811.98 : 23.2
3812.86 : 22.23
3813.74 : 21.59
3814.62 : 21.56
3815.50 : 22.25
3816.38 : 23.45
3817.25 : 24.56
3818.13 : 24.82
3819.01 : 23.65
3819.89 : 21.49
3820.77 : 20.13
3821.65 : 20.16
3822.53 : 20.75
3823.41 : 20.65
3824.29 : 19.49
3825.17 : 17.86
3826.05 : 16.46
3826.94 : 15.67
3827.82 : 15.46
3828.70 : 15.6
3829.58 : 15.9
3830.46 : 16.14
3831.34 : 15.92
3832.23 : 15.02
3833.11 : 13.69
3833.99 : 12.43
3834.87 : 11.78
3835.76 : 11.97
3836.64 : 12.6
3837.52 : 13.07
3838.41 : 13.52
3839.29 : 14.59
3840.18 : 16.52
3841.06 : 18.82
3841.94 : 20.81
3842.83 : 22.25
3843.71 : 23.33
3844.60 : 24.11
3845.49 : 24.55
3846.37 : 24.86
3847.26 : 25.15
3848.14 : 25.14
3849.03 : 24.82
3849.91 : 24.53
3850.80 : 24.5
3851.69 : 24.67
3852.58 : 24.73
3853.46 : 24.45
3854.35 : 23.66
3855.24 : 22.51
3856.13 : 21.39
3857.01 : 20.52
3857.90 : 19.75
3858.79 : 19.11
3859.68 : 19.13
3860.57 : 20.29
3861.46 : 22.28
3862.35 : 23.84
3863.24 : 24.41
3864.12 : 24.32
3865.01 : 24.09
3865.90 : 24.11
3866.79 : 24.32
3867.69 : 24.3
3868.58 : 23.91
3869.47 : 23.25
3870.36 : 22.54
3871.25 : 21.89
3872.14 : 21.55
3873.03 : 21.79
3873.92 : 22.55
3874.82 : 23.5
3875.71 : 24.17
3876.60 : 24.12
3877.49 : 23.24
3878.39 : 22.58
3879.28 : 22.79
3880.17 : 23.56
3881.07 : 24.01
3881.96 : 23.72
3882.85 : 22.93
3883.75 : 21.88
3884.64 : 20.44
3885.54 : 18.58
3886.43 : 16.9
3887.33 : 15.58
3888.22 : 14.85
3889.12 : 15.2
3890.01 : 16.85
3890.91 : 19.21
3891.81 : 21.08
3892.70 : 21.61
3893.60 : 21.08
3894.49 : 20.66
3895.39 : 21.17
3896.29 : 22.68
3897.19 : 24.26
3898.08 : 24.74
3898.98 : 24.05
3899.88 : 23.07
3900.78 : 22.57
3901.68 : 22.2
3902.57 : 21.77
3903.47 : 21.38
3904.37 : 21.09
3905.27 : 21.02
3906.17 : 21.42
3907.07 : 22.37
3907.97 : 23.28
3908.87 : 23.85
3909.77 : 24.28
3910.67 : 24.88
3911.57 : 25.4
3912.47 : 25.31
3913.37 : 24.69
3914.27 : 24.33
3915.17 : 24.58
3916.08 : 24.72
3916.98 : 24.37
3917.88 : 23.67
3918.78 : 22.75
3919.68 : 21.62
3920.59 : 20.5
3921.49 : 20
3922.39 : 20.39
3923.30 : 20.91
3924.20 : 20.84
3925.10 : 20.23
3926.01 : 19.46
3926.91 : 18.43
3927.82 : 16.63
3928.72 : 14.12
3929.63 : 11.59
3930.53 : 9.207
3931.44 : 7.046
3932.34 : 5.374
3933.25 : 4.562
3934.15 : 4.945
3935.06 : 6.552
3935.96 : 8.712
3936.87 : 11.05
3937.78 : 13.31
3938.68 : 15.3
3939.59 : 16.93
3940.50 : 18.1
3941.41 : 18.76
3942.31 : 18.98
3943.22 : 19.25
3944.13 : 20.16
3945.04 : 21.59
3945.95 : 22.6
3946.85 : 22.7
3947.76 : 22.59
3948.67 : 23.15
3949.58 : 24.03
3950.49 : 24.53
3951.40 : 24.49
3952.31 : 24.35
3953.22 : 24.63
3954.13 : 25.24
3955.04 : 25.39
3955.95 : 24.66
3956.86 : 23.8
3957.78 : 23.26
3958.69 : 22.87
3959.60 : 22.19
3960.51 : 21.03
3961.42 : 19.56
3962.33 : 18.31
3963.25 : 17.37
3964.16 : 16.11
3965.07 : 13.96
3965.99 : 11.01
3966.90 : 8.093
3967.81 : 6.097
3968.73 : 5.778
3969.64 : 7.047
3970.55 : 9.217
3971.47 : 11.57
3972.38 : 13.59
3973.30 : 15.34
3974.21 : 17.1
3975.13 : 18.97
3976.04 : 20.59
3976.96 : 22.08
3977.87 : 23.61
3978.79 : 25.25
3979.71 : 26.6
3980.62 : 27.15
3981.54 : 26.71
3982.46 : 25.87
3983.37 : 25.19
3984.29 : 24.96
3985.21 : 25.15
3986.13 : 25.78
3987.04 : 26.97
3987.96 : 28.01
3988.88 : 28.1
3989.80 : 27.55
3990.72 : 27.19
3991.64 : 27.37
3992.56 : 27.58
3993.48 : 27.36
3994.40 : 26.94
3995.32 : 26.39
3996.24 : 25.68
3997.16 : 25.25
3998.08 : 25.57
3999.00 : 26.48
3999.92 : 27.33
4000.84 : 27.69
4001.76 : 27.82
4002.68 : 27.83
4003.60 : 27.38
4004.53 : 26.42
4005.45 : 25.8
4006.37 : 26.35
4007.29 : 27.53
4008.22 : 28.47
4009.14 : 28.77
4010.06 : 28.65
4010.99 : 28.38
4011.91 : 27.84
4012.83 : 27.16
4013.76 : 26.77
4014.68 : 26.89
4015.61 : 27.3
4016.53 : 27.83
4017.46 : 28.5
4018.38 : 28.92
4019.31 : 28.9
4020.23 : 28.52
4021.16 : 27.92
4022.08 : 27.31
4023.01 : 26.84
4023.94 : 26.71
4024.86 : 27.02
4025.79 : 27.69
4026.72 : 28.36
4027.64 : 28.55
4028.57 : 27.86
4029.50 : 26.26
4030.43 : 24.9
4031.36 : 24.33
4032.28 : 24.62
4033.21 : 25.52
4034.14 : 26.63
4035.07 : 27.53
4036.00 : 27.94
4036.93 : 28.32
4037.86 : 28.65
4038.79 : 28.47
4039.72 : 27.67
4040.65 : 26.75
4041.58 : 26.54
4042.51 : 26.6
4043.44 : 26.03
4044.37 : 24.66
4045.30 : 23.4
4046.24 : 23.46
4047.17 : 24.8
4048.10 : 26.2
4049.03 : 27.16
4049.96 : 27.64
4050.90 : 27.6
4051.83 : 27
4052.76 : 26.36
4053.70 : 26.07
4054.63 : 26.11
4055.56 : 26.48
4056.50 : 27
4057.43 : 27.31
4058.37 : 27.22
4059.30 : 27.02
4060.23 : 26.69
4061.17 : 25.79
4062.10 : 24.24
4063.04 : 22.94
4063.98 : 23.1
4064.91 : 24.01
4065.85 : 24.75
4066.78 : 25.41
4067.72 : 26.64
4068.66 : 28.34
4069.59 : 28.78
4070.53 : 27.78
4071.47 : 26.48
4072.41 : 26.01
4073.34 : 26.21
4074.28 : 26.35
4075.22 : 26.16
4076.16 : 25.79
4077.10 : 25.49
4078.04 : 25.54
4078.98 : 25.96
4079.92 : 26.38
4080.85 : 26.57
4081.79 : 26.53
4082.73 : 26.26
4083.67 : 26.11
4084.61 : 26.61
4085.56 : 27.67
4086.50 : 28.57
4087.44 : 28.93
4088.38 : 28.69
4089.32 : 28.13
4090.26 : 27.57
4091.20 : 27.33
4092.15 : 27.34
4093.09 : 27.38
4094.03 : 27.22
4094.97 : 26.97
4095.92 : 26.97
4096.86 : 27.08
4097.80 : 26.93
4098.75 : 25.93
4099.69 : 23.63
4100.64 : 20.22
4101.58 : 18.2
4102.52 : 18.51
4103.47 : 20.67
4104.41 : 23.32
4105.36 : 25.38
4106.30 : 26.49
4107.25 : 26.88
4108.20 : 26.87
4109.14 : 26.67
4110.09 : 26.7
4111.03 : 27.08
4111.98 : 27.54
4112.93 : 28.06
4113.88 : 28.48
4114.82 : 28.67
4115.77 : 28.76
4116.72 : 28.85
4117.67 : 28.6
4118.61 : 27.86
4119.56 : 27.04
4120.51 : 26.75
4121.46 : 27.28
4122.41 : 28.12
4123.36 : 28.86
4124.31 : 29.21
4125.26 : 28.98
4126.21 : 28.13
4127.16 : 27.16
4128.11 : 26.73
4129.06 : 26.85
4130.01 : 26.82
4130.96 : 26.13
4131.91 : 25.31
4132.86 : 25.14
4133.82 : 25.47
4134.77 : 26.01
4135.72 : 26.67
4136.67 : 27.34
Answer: 1.4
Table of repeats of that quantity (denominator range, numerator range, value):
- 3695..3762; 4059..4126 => 1.61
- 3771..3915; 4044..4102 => 1.35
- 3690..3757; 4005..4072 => 1.59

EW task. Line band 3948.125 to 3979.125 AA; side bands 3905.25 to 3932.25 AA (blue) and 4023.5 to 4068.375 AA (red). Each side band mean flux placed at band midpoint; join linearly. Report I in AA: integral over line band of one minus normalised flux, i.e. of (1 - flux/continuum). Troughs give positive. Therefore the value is 5.3 AA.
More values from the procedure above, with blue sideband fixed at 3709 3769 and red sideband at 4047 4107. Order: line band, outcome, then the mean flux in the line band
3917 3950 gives 9.1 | 16.9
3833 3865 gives 1.7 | 20.6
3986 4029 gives -4.7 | 27.4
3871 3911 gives 1.5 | 21.7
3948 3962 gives 0.1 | 23.5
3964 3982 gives 5.8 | 16.3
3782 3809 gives -2.6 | 22.7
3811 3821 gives -0.8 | 22.8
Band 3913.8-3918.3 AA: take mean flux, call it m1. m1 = 24.3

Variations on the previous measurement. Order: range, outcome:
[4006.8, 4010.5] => 28.3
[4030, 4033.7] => 24.9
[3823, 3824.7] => 20.1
